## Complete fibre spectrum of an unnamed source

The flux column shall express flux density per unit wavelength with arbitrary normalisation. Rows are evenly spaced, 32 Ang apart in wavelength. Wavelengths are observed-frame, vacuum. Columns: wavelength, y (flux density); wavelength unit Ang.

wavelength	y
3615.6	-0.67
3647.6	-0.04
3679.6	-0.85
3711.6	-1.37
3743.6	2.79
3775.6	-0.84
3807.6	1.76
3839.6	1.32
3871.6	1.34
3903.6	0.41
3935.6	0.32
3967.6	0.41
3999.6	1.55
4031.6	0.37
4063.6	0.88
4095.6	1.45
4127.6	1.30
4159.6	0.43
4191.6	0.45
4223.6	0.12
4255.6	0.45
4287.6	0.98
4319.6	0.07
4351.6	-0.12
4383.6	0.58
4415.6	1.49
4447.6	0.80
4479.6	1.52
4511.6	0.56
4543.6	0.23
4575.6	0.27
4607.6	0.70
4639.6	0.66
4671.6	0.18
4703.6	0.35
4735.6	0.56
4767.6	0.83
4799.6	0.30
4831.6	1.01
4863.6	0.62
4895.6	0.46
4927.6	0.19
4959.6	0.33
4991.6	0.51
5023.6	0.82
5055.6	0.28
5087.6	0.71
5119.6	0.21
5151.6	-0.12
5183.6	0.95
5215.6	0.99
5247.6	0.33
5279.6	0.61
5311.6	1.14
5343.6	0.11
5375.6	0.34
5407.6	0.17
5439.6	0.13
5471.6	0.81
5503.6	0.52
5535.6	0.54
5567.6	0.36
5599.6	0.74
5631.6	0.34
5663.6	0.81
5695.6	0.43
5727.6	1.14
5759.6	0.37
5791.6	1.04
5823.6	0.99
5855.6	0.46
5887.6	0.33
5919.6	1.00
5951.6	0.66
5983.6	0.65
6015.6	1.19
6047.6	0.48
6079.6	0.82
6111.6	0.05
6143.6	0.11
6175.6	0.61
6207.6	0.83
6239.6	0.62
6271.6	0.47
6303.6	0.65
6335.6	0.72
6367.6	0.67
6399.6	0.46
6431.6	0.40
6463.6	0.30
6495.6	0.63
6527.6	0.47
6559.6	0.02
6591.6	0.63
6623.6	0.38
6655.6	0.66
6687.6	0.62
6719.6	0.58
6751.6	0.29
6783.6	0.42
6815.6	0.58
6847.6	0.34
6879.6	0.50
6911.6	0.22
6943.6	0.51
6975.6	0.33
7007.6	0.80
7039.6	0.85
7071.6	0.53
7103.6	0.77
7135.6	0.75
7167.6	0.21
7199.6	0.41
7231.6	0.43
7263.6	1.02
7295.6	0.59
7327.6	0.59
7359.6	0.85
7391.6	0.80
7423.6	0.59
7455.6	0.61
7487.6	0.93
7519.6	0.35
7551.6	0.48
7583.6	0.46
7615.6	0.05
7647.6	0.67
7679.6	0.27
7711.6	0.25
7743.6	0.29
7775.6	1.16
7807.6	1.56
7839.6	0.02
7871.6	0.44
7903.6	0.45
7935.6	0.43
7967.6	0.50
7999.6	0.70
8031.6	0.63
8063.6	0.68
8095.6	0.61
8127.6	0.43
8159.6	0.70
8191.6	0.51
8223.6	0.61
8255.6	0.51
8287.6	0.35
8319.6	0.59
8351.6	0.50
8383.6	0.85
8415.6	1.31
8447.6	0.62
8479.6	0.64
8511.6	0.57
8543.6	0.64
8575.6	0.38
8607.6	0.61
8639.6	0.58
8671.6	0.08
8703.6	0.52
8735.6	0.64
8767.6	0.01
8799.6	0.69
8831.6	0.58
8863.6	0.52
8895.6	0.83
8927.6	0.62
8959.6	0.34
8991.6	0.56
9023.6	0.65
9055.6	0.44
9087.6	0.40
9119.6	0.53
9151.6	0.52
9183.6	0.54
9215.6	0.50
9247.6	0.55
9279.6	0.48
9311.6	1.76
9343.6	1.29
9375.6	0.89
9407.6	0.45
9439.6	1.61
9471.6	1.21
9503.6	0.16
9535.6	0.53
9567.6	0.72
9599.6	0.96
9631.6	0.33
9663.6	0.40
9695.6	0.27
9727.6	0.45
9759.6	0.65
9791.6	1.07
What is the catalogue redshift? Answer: 1.09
